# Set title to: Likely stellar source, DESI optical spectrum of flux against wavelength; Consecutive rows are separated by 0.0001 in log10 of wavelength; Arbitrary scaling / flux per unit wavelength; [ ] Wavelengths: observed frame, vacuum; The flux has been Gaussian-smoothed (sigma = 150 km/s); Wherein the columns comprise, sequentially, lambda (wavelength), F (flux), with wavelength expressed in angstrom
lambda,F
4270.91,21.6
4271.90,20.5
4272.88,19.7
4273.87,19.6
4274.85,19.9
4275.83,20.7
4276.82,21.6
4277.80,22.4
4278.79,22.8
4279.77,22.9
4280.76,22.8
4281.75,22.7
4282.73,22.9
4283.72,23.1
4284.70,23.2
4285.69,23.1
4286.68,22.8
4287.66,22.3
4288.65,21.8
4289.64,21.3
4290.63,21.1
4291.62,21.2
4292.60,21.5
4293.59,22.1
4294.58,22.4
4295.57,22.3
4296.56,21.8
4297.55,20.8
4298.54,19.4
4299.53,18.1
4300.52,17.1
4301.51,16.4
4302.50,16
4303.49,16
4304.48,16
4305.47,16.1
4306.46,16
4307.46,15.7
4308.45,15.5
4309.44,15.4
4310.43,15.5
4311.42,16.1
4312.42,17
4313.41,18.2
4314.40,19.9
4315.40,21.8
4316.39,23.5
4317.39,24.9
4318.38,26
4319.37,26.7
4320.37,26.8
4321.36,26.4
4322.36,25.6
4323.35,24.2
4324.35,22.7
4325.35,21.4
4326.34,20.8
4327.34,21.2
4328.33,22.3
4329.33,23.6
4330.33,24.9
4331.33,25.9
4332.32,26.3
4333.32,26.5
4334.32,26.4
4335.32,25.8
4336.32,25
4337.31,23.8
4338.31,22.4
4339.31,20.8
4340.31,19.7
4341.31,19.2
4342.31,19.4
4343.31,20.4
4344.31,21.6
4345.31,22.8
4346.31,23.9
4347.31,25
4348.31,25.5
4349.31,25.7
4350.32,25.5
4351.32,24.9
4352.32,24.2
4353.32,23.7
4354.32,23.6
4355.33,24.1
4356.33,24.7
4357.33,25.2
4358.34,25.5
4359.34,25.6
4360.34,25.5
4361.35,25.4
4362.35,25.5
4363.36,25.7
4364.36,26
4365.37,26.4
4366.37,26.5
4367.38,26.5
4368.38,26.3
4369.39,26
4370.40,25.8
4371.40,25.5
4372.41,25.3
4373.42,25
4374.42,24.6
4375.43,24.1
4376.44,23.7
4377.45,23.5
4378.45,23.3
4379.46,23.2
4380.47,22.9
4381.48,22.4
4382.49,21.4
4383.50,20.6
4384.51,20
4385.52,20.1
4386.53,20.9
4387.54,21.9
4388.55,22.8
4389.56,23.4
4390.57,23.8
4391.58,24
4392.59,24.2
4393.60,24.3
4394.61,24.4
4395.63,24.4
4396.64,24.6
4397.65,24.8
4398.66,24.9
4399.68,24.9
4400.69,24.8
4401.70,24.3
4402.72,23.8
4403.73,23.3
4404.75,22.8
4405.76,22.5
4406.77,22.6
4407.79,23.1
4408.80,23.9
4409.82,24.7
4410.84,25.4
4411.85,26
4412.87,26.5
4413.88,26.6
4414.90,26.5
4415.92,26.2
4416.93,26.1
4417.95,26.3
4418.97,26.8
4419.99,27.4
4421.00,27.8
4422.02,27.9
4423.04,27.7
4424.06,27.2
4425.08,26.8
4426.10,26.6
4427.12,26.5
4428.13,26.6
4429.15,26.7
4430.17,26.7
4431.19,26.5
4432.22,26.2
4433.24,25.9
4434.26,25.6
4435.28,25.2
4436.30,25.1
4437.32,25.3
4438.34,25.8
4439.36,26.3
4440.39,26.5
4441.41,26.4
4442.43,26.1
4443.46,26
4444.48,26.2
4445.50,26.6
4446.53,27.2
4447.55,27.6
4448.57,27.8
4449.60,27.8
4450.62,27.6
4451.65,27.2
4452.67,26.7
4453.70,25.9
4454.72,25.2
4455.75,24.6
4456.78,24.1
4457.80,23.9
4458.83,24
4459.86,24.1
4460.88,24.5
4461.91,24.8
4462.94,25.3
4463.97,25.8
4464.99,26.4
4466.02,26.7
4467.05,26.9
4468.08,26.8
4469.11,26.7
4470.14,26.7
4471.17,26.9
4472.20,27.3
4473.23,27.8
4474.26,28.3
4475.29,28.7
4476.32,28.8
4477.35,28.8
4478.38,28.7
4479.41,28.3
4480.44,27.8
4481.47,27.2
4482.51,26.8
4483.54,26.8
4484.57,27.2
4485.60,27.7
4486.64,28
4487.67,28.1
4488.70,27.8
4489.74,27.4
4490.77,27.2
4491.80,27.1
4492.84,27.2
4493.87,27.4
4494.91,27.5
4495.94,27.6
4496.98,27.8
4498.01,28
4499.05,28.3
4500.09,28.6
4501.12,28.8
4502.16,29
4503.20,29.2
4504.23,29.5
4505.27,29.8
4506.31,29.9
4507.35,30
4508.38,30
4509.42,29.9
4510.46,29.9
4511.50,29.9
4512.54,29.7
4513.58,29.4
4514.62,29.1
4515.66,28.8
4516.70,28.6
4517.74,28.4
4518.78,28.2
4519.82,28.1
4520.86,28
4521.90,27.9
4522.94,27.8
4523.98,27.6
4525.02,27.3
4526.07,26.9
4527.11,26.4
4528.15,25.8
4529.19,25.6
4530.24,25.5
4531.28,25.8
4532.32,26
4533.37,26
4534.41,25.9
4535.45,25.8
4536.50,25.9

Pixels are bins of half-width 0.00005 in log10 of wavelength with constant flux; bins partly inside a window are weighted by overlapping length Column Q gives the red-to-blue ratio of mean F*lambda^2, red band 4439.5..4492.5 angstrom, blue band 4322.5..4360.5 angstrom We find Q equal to 1.2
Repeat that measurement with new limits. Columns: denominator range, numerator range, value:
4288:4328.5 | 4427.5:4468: 1.36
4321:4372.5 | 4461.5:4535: 1.22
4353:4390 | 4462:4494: 1.19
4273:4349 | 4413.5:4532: 1.36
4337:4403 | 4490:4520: 1.28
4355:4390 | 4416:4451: 1.13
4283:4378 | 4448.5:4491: 1.26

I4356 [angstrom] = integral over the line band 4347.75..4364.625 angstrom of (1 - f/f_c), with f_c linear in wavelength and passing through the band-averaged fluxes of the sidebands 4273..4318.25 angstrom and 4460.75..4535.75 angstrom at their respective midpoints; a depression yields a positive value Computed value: -2.0 angstrom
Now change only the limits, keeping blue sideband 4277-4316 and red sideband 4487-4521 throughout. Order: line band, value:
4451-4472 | 0.9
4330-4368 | -3.9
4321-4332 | -1.3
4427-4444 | -0.2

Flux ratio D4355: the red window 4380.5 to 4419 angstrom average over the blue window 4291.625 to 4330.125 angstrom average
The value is 1.17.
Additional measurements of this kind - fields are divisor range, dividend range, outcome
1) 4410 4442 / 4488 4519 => 1.09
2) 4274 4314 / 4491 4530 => 1.43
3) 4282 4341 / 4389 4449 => 1.19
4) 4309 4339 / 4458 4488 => 1.18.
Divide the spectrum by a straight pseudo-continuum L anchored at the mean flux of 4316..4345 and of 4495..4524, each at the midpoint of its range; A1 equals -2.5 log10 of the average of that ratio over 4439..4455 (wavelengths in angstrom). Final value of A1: 0.012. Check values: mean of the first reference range 23.6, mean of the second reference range 28.9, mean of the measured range 26.7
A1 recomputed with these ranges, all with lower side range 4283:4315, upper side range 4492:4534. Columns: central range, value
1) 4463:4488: -0.035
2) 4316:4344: -0.154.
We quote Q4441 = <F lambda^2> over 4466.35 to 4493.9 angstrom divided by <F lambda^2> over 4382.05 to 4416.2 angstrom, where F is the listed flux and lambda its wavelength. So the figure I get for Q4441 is 1.20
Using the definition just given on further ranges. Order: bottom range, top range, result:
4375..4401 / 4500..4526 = 1.32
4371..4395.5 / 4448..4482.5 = 1.19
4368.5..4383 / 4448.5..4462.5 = 1.10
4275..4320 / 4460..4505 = 1.47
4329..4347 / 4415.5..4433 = 1.20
